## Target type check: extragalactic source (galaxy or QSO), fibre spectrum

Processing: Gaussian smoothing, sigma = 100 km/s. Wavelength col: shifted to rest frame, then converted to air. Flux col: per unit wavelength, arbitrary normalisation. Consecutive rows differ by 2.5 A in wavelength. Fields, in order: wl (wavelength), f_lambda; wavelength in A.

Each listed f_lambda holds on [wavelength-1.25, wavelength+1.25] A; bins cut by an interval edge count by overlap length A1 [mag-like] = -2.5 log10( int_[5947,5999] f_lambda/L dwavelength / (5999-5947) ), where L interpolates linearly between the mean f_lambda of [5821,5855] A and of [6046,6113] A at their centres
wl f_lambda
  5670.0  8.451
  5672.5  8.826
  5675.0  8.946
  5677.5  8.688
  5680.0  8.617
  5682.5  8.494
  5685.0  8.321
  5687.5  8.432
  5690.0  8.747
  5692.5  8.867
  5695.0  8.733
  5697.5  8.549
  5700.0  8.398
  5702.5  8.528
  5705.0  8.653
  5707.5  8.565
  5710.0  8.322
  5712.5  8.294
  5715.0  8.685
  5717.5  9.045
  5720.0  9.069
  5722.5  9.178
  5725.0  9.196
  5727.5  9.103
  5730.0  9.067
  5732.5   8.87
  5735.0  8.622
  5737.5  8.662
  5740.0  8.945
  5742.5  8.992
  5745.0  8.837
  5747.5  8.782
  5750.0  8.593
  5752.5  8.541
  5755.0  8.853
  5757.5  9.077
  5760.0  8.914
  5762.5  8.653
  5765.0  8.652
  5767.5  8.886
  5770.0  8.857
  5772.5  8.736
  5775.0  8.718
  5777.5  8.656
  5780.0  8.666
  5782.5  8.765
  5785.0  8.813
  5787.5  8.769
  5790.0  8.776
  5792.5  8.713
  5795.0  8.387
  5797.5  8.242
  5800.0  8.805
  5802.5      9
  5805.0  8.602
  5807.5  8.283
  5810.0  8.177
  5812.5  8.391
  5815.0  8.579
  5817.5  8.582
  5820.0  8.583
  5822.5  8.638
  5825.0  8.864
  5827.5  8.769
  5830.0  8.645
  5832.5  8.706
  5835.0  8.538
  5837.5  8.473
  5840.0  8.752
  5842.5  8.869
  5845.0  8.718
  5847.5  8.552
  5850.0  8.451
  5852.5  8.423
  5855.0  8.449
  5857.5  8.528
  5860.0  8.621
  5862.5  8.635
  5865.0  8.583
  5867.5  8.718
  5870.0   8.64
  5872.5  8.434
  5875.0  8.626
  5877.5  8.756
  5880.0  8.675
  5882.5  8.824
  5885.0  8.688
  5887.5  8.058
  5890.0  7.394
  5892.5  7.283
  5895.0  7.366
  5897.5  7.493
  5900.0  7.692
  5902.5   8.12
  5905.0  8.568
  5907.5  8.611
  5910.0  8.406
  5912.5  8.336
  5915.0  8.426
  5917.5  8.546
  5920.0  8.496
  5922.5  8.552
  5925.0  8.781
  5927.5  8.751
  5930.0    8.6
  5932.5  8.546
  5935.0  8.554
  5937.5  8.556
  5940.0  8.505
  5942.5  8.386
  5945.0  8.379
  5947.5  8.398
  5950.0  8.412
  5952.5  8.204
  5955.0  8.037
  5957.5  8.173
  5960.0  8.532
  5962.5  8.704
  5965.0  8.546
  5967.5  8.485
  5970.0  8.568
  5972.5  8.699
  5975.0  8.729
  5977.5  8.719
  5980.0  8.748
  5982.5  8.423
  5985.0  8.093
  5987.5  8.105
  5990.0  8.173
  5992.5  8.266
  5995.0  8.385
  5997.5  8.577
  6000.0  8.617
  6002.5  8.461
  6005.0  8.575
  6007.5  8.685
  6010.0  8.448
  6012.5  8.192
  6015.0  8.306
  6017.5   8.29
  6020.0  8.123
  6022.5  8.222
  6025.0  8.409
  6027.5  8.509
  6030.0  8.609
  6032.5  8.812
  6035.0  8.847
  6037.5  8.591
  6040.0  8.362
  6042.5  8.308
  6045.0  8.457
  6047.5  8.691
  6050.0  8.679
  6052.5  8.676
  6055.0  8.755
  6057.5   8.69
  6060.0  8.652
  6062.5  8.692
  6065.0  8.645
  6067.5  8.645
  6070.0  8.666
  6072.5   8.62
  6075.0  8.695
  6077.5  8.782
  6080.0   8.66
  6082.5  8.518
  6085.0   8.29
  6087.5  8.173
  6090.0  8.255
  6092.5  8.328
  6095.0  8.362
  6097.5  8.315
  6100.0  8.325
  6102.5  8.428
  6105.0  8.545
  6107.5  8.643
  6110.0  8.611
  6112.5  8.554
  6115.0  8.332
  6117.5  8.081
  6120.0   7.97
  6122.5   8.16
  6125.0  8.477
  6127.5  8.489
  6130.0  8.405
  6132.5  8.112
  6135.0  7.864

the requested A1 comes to 0.02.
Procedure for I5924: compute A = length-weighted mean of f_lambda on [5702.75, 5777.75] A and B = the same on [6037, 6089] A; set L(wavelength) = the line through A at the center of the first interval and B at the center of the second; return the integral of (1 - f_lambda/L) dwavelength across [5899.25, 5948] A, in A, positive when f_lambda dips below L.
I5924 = 1.2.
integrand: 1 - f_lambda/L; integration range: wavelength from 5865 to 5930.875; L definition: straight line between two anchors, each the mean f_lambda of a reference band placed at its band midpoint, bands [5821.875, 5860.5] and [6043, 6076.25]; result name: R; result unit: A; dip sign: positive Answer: 2.20 A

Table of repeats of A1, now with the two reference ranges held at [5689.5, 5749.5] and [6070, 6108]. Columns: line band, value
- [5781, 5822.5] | 0.01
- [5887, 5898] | 0.15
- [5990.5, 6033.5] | 0.01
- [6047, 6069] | -0.02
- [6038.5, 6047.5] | 0.01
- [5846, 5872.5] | 0.01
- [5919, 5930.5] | 0.00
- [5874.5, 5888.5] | 0.00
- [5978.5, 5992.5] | 0.03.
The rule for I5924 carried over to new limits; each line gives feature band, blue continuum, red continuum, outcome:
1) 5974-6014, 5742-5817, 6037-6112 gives 0.6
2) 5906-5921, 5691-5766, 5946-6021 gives 0.1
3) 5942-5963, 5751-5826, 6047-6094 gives 0.7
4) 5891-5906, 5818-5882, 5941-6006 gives 1.4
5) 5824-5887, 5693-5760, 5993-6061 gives 0.3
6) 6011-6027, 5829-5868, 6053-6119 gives 0.5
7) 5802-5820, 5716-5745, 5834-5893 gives 0.4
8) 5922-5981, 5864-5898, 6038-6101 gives -1.1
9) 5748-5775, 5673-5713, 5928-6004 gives -0.7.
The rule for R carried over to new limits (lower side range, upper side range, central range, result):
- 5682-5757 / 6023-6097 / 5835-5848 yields 0.0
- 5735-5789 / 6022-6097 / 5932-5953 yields 0.5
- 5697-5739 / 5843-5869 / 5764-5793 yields -0.2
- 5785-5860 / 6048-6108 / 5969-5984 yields -0.1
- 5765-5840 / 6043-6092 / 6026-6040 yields -0.1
